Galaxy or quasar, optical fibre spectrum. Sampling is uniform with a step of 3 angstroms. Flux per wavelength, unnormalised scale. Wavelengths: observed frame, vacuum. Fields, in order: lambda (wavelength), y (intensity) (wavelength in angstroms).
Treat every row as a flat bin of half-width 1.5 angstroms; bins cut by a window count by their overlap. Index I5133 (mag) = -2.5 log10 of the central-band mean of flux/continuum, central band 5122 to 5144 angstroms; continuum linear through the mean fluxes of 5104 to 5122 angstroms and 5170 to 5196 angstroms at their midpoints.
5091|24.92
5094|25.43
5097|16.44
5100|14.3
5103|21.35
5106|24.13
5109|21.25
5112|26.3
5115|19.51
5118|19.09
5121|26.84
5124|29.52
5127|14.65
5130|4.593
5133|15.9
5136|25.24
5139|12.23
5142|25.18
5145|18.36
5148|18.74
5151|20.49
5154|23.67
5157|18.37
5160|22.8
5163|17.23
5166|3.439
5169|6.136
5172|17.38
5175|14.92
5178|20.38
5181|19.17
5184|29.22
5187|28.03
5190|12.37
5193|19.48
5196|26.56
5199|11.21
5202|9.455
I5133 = 0.19 mag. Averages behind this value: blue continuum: 22.7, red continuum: 20.2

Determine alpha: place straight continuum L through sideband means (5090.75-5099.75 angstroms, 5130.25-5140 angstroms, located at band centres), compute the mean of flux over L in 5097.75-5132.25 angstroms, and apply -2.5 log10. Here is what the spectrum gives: -0.07 mag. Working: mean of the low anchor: 20.8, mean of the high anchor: 16.4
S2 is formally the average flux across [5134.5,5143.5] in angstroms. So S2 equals 20.9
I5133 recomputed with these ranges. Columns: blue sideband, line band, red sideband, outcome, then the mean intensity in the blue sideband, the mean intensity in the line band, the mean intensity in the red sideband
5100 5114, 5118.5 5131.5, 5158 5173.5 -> 0.05 mag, 22.2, 18.9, 13.6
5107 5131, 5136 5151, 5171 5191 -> 0.06 mag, 20.6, 19.5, 20.5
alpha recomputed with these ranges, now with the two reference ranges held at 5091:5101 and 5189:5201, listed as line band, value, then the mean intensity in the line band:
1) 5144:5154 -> -0.08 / 19.9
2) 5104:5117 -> -0.16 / 22.6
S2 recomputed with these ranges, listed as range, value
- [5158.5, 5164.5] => 20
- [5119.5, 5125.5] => 28.2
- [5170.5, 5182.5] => 18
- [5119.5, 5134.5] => 18.3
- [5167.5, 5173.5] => 11.8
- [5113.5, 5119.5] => 19.3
